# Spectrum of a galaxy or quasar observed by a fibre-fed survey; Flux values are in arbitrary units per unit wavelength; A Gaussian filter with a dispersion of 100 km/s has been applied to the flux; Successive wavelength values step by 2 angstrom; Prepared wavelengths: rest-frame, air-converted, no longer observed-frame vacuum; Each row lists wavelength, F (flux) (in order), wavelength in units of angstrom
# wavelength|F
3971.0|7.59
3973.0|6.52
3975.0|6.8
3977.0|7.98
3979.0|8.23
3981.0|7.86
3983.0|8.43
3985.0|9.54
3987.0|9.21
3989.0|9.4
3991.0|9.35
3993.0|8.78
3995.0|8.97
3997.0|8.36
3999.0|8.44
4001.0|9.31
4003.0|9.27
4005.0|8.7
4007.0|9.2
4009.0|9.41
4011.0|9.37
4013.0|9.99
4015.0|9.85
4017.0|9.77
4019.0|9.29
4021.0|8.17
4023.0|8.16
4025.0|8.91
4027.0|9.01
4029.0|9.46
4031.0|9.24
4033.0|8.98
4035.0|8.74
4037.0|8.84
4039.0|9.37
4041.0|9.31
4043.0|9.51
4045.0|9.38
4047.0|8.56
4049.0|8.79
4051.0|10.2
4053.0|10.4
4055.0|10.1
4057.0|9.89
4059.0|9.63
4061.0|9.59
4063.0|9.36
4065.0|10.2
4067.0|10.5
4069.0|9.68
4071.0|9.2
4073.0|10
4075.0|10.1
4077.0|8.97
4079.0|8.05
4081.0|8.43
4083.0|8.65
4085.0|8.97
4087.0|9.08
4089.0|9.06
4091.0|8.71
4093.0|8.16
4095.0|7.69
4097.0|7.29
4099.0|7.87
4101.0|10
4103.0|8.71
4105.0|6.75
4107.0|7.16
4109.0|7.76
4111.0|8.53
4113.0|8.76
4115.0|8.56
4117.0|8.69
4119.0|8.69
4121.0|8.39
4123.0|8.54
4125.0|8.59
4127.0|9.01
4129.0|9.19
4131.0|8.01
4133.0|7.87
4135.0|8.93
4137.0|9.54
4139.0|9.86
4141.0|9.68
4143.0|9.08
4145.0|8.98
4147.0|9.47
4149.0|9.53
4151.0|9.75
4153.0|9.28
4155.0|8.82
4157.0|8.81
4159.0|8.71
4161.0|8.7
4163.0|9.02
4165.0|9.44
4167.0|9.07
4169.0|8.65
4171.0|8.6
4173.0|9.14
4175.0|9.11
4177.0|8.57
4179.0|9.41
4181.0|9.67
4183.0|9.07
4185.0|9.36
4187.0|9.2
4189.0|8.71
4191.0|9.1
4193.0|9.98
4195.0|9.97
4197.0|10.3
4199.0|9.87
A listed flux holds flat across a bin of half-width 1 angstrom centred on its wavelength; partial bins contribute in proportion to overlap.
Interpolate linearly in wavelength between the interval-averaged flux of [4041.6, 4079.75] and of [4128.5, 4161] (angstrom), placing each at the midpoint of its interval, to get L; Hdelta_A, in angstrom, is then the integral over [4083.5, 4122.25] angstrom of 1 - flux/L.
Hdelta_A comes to 4.0 angstrom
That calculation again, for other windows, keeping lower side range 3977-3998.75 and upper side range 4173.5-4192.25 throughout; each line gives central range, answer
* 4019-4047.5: -0.5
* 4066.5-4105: 0.6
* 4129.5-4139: 0.3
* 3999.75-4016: -1.1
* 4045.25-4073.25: -2.5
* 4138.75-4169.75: -0.3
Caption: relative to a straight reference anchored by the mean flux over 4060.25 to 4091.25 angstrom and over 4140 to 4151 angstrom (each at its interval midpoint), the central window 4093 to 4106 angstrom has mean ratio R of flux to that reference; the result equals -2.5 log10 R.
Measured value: 0.16 mag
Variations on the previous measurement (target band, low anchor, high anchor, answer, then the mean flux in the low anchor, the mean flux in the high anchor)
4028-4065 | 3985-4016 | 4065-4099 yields -0.05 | 9.19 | 8.92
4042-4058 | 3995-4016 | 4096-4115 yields -0.11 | 9.18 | 8.12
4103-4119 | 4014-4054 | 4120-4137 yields 0.08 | 9.2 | 8.62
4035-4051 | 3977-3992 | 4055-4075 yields 0.04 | 8.8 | 9.82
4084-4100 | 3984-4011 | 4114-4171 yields 0.08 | 9.08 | 8.95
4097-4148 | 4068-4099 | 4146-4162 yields 0.04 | 8.77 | 9.13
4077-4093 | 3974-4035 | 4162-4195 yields 0.04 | 8.91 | 9.16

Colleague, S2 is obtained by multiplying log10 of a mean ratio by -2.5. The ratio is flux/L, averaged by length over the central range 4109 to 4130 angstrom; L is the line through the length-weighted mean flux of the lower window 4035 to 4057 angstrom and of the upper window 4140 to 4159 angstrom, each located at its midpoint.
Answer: 0.08 mag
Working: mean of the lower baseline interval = 9.43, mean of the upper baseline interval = 9.24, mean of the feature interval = 8.65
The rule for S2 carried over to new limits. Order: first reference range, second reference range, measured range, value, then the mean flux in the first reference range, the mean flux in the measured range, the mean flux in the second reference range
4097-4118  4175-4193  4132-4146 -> -0.062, 8.23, 9.13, 9.18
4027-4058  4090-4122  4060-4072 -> -0.093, 9.37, 9.76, 8.23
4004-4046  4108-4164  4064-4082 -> -0.048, 9.17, 9.46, 8.88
